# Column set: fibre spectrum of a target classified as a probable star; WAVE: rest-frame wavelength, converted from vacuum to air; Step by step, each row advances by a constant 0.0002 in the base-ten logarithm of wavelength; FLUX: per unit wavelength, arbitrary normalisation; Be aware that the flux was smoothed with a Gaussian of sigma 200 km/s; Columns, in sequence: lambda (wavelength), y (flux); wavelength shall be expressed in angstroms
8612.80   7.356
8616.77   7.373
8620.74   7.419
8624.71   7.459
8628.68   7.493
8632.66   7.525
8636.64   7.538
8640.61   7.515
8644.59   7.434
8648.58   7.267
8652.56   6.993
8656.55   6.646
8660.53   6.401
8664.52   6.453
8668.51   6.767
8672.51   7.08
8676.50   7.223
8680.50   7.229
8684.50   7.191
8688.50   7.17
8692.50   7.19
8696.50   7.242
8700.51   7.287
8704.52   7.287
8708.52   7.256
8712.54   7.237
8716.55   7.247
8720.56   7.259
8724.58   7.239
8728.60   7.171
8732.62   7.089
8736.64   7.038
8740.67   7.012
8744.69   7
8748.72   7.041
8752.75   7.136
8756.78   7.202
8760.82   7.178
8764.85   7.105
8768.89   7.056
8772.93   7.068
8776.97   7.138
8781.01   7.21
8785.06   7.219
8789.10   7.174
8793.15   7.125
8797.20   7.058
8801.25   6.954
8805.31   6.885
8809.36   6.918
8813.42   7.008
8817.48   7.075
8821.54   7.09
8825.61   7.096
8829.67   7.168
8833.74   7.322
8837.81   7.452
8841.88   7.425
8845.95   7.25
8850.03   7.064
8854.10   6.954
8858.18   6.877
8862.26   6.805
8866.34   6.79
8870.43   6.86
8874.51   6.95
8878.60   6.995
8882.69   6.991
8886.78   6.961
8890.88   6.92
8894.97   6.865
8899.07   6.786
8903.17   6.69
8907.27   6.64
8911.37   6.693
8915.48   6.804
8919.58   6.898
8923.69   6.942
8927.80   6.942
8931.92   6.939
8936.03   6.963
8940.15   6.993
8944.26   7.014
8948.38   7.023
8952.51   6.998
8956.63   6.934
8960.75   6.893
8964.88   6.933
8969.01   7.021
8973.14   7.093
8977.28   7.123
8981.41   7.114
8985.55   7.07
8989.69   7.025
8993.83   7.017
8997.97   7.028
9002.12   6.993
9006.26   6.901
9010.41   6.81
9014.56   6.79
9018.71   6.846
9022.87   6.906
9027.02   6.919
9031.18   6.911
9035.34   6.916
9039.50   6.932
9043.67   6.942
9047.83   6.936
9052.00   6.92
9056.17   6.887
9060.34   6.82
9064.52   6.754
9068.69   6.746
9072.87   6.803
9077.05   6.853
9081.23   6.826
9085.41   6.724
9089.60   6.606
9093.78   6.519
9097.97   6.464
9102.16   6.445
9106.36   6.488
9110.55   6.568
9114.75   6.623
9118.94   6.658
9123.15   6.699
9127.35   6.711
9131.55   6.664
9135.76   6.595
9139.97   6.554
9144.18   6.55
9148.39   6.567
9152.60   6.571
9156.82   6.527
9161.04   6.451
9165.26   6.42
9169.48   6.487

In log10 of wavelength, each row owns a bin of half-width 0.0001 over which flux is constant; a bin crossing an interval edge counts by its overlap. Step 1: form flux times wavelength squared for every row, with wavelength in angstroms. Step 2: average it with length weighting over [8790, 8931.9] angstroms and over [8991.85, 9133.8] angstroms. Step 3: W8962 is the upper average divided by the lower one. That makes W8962 1.0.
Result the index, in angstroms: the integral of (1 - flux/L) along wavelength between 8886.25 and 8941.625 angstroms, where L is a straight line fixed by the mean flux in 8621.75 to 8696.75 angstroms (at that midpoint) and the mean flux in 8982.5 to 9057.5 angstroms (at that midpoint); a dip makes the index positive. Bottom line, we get 1.1 angstroms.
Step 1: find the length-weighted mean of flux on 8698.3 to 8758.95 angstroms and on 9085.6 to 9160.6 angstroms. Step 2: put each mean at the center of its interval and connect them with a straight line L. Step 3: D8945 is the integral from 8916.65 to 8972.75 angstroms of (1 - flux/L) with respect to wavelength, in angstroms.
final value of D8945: -1.0 angstroms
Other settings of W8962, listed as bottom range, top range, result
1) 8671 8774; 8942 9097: 1.03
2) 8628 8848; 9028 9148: 1.02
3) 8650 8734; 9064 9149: 1.03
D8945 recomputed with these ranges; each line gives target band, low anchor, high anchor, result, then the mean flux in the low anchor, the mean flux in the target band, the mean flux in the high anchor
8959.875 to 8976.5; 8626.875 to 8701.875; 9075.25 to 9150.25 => -0.5 angstroms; 7.14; 7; 6.62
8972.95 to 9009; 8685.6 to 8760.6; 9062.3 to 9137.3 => -1.2 angstroms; 7.17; 7.03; 6.65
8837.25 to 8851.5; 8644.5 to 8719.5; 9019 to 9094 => -0.6 angstroms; 7.08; 7.29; 6.84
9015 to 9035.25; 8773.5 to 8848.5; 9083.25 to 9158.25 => -0.4 angstroms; 7.14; 6.89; 6.59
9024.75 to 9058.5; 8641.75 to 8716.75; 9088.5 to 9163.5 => -1.3 angstroms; 7.09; 6.92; 6.57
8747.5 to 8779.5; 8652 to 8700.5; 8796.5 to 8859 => -0.3 angstroms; 6.98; 7.12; 7.11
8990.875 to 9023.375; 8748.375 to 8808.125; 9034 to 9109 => -0.4 angstroms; 7.1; 6.91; 6.75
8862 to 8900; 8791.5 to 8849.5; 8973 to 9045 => 0.9 angstroms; 7.13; 6.9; 6.96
